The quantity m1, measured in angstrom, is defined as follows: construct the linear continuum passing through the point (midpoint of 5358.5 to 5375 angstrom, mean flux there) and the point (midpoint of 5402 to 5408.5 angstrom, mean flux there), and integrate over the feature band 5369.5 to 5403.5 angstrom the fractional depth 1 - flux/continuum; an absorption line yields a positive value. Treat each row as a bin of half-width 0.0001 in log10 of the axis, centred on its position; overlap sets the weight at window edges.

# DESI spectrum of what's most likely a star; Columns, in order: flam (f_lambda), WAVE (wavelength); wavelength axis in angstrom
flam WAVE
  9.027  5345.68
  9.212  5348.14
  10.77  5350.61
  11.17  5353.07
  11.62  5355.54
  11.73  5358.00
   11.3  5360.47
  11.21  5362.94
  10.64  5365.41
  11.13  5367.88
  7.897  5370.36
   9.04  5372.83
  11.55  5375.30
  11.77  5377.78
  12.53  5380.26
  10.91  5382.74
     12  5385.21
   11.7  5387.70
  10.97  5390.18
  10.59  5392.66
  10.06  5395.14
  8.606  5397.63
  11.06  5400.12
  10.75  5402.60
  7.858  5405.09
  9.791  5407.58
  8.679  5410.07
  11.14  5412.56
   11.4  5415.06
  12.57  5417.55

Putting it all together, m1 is -3.1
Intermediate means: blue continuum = 10.3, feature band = 10.7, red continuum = 9.32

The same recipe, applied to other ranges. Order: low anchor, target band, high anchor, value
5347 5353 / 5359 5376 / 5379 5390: 0.9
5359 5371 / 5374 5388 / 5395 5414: -2.0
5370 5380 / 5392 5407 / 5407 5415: 0.6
